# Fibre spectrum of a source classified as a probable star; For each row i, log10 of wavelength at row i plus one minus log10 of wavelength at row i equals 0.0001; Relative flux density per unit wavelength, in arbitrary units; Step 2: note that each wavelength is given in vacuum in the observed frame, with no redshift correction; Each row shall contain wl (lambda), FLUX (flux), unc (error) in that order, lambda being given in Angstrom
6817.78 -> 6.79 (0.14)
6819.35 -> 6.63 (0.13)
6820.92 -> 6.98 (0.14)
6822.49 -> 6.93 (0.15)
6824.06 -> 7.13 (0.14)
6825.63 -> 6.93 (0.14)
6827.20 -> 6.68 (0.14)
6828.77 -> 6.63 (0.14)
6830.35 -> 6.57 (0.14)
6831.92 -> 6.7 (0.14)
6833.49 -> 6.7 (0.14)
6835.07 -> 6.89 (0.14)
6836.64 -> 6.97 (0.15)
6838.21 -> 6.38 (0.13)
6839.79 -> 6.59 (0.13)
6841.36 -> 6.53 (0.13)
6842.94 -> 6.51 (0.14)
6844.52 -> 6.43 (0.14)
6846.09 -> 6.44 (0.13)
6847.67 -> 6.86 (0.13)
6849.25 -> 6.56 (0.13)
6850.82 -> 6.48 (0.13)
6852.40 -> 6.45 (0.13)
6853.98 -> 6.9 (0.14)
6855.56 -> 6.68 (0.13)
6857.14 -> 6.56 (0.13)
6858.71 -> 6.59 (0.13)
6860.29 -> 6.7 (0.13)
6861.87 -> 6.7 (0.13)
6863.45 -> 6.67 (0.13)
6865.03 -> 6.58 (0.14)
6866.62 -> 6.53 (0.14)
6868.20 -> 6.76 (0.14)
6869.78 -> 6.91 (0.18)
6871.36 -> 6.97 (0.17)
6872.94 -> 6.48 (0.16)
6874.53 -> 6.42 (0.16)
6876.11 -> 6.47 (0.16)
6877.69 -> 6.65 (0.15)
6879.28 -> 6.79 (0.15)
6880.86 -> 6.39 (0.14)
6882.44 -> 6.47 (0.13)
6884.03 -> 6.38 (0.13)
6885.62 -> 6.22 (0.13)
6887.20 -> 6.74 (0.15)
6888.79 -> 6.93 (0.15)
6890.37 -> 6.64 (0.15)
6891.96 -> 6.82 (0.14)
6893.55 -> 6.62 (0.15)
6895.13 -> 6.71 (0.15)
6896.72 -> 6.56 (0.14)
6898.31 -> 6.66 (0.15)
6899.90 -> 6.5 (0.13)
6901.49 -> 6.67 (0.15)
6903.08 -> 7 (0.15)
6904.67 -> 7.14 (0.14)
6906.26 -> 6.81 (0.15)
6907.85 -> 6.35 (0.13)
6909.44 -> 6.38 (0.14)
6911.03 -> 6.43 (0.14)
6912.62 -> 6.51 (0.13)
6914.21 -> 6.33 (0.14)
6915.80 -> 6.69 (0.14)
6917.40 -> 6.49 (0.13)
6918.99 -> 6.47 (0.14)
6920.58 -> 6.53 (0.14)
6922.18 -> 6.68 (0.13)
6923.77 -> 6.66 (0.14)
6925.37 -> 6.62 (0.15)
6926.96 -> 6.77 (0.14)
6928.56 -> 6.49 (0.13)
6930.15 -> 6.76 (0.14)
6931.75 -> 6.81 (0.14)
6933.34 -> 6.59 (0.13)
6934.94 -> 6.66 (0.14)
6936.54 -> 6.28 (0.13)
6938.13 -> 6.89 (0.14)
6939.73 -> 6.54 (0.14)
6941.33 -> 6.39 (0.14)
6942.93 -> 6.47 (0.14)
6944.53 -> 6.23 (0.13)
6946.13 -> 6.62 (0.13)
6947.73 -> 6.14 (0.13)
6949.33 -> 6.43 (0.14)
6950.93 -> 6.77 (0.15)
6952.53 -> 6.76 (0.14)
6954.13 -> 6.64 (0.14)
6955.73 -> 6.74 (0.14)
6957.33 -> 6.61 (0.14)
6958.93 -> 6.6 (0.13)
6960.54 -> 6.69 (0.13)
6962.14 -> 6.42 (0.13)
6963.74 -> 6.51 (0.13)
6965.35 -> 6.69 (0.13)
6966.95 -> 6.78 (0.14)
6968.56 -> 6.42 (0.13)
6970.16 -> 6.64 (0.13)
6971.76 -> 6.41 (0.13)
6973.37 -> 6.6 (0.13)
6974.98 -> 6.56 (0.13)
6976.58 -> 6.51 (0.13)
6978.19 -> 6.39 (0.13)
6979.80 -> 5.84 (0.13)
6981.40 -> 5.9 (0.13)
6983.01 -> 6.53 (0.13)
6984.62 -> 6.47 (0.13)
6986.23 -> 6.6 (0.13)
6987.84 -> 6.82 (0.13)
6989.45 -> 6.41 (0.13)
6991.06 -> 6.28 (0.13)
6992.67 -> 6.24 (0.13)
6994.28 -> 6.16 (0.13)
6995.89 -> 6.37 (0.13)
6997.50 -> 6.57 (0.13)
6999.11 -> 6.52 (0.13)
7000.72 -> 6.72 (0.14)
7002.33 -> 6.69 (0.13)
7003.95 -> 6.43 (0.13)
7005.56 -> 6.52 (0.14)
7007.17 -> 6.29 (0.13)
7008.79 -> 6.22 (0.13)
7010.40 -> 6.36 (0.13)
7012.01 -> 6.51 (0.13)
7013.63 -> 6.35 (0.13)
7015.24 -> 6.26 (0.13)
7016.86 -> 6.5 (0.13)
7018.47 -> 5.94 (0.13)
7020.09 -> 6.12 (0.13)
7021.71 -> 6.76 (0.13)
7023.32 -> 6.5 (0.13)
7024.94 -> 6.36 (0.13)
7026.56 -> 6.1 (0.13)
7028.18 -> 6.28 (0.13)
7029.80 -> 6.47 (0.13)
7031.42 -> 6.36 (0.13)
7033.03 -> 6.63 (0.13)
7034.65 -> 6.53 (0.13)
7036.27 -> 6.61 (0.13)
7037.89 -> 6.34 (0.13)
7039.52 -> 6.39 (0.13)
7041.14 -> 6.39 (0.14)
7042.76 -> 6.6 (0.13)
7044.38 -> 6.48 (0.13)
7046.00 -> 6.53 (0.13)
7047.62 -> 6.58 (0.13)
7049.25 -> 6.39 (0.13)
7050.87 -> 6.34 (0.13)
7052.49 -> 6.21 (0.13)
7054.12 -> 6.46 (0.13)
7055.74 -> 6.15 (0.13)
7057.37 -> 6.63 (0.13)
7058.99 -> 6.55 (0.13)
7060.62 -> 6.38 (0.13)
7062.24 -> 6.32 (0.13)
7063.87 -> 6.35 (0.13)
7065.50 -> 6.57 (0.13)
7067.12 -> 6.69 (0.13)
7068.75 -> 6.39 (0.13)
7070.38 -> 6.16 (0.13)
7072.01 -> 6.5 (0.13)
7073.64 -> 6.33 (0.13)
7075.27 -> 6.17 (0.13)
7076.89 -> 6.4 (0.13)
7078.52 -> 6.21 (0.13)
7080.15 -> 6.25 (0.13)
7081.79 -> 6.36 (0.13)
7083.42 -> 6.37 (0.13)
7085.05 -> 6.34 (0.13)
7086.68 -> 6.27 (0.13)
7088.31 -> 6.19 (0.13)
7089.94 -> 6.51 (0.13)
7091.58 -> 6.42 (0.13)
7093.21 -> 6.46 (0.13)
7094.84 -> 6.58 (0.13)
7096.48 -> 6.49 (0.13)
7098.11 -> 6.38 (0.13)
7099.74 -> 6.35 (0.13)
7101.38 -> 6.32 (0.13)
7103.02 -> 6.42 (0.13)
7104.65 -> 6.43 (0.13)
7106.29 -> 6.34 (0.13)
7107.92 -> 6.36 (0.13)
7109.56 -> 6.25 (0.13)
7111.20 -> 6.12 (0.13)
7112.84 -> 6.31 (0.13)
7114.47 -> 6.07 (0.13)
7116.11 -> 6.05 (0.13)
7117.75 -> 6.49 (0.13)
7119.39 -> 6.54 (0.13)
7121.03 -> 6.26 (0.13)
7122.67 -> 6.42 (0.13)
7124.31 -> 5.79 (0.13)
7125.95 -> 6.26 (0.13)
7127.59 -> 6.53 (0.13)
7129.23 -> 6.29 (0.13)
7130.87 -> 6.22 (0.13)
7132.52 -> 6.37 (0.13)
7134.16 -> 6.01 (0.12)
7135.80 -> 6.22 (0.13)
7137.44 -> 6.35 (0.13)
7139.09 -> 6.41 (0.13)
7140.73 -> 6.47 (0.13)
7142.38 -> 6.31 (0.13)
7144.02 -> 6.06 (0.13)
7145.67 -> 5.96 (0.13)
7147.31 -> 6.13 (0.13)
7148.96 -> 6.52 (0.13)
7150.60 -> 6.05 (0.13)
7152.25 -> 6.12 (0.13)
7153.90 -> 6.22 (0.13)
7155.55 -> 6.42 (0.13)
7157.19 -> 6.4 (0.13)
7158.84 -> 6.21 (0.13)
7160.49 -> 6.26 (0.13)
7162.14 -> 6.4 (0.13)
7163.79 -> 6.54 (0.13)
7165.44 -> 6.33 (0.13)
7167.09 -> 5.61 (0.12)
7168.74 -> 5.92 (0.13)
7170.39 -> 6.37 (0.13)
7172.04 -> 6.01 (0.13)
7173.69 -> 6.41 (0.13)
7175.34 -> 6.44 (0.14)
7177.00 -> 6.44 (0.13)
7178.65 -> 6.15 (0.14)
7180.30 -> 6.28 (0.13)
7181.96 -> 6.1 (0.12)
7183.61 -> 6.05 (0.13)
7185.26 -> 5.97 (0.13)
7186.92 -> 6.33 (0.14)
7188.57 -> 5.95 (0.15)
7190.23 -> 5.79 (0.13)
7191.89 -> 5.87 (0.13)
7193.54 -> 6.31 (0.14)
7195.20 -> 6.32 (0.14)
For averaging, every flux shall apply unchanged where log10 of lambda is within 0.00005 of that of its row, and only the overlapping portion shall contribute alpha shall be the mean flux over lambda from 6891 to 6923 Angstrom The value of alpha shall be 6.62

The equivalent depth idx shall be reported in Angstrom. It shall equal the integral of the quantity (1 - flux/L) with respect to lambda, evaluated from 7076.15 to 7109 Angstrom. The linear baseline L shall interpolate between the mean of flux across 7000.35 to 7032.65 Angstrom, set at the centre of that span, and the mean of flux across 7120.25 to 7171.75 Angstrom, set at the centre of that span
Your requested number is -0.4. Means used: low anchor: 6.39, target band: 6.37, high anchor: 6.24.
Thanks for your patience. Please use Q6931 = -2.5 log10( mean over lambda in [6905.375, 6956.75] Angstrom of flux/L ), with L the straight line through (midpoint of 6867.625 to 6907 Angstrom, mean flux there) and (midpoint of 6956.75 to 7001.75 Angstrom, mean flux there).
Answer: 0.00 mag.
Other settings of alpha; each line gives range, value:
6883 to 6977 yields 6.59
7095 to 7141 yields 6.31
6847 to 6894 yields 6.63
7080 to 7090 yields 6.32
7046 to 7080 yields 6.39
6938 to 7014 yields 6.48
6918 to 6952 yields 6.56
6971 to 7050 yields 6.42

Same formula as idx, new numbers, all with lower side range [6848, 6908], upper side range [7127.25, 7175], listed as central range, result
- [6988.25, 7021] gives 0.4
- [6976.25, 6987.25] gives 0.3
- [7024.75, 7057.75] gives -0.1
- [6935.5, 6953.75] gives 0.1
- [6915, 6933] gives -0.1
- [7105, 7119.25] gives 0.1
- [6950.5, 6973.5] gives -0.3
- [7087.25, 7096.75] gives -0.2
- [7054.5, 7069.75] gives -0.2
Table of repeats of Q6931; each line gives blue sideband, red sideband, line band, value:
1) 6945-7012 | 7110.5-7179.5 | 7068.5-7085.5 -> 0.006 mag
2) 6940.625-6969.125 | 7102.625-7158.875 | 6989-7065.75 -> 0.004 mag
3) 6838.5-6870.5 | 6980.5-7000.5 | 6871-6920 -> -0.007 mag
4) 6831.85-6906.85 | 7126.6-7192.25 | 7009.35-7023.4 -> 0.011 mag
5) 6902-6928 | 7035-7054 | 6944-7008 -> 0.008 mag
